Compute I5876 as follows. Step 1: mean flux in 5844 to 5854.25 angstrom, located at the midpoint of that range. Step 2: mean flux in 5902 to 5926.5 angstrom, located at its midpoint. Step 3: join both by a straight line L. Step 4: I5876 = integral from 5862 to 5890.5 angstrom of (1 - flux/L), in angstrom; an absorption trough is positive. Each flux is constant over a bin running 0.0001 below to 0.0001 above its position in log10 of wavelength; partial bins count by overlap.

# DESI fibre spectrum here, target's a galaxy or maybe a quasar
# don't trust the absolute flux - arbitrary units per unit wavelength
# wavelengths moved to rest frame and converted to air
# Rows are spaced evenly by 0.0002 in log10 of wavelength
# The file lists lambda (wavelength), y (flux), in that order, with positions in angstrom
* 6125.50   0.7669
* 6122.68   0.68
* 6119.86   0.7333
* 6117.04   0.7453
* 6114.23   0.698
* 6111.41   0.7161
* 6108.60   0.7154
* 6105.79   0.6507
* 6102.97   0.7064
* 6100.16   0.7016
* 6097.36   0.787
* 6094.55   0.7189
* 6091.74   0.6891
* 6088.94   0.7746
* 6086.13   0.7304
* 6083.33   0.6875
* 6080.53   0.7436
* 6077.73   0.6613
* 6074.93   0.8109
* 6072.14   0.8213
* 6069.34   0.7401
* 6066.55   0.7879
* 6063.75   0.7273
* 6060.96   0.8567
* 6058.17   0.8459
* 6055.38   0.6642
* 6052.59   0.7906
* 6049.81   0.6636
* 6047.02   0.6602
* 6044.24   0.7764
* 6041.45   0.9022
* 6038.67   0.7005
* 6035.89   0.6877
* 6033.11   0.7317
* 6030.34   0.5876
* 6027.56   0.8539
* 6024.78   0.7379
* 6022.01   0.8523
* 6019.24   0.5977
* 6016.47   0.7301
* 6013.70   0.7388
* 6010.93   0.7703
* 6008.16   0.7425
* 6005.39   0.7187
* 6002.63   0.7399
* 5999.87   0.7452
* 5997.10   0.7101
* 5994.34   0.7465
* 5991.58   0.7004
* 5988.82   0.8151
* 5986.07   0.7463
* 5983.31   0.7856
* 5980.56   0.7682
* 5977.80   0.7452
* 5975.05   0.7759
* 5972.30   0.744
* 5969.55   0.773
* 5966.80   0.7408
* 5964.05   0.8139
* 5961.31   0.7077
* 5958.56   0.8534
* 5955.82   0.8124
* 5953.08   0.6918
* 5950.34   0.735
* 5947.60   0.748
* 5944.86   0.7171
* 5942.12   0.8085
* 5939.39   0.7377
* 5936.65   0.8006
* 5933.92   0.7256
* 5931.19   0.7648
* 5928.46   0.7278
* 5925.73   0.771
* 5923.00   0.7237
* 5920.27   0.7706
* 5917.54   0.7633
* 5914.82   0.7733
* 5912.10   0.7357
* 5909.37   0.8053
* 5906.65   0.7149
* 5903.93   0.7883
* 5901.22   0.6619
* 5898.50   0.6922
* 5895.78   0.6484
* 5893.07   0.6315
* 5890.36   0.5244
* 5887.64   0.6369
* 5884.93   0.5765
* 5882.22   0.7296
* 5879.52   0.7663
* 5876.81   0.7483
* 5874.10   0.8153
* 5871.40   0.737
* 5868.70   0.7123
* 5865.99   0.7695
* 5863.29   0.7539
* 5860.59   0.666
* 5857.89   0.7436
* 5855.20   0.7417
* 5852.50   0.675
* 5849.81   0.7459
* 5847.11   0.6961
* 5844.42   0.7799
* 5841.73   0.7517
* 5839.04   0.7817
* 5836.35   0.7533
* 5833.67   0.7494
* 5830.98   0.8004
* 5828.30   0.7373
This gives 0.82 angstrom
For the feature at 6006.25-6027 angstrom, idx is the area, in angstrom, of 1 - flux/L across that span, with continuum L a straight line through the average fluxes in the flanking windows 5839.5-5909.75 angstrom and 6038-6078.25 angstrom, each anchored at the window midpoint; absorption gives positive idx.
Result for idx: 0.3 angstrom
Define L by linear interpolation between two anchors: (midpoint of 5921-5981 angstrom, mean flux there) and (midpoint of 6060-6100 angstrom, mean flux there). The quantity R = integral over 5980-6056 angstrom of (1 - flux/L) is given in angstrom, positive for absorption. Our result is 1.6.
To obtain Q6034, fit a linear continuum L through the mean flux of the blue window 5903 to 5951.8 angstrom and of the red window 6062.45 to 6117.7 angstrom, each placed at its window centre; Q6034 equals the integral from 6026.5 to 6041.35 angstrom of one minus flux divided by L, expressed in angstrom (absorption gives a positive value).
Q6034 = 0.3 angstrom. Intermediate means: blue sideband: 0.756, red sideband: 0.73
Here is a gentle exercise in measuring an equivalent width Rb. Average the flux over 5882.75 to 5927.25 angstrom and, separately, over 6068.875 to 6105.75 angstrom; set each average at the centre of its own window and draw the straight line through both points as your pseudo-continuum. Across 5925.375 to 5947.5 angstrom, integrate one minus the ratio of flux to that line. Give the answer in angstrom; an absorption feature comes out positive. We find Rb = -1.5 angstrom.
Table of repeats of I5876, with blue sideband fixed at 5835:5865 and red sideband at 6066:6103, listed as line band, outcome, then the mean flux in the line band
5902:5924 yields -0.61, 0.757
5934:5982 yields -1.58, 0.762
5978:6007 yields -0.35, 0.747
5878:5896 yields 2.23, 0.646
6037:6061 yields -0.53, 0.756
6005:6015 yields -0.08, 0.744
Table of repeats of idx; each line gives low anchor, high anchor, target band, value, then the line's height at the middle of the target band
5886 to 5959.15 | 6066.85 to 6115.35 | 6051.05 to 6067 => -1.1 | 0.729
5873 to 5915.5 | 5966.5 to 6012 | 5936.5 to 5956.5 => -0.6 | 0.729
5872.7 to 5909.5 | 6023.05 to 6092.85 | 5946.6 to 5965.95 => -1.4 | 0.713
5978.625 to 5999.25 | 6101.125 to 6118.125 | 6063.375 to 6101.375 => -1.4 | 0.715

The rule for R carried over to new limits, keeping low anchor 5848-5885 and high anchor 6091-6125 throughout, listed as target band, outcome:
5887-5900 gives 1.84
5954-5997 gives -2.51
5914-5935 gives -0.71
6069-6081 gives -0.70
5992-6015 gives -0.50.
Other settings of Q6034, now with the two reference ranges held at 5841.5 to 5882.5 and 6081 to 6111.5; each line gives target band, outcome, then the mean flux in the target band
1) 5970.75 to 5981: -0.41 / 0.757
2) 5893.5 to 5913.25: 0.51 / 0.717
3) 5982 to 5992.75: -0.52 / 0.763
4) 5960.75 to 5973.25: -0.51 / 0.759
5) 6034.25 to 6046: -0.65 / 0.762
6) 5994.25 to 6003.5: -0.09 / 0.733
